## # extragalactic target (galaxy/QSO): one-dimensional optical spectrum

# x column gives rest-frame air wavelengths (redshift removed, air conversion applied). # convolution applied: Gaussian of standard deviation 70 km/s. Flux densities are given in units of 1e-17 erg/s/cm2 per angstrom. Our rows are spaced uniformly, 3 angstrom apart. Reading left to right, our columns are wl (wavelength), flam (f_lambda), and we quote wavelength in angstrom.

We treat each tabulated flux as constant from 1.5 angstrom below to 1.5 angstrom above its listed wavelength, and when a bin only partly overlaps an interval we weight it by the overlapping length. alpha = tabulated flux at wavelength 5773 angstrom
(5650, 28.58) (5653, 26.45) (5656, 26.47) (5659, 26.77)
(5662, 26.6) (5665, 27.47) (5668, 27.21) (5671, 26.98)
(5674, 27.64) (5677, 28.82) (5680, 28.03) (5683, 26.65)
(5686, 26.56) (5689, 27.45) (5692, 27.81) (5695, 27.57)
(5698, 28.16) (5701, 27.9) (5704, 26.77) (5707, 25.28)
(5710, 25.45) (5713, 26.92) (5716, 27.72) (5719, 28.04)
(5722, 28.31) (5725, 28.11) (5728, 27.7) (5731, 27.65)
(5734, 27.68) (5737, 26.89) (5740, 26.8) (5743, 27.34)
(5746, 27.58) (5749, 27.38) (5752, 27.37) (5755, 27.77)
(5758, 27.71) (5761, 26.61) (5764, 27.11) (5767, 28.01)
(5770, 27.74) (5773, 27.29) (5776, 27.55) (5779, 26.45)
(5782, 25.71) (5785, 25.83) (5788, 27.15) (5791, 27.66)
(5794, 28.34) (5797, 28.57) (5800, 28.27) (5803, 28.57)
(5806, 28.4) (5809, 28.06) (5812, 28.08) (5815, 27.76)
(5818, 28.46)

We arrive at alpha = 27.29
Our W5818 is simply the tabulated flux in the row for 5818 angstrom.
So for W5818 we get 28.46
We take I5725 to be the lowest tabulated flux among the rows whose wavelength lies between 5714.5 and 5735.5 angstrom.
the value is 27.65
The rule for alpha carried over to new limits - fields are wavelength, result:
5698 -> 28.16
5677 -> 28.82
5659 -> 26.77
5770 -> 27.74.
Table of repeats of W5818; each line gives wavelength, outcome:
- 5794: 28.34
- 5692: 27.81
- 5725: 28.11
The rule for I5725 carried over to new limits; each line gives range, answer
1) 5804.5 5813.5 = 28.06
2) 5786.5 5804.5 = 27.15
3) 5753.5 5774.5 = 26.61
